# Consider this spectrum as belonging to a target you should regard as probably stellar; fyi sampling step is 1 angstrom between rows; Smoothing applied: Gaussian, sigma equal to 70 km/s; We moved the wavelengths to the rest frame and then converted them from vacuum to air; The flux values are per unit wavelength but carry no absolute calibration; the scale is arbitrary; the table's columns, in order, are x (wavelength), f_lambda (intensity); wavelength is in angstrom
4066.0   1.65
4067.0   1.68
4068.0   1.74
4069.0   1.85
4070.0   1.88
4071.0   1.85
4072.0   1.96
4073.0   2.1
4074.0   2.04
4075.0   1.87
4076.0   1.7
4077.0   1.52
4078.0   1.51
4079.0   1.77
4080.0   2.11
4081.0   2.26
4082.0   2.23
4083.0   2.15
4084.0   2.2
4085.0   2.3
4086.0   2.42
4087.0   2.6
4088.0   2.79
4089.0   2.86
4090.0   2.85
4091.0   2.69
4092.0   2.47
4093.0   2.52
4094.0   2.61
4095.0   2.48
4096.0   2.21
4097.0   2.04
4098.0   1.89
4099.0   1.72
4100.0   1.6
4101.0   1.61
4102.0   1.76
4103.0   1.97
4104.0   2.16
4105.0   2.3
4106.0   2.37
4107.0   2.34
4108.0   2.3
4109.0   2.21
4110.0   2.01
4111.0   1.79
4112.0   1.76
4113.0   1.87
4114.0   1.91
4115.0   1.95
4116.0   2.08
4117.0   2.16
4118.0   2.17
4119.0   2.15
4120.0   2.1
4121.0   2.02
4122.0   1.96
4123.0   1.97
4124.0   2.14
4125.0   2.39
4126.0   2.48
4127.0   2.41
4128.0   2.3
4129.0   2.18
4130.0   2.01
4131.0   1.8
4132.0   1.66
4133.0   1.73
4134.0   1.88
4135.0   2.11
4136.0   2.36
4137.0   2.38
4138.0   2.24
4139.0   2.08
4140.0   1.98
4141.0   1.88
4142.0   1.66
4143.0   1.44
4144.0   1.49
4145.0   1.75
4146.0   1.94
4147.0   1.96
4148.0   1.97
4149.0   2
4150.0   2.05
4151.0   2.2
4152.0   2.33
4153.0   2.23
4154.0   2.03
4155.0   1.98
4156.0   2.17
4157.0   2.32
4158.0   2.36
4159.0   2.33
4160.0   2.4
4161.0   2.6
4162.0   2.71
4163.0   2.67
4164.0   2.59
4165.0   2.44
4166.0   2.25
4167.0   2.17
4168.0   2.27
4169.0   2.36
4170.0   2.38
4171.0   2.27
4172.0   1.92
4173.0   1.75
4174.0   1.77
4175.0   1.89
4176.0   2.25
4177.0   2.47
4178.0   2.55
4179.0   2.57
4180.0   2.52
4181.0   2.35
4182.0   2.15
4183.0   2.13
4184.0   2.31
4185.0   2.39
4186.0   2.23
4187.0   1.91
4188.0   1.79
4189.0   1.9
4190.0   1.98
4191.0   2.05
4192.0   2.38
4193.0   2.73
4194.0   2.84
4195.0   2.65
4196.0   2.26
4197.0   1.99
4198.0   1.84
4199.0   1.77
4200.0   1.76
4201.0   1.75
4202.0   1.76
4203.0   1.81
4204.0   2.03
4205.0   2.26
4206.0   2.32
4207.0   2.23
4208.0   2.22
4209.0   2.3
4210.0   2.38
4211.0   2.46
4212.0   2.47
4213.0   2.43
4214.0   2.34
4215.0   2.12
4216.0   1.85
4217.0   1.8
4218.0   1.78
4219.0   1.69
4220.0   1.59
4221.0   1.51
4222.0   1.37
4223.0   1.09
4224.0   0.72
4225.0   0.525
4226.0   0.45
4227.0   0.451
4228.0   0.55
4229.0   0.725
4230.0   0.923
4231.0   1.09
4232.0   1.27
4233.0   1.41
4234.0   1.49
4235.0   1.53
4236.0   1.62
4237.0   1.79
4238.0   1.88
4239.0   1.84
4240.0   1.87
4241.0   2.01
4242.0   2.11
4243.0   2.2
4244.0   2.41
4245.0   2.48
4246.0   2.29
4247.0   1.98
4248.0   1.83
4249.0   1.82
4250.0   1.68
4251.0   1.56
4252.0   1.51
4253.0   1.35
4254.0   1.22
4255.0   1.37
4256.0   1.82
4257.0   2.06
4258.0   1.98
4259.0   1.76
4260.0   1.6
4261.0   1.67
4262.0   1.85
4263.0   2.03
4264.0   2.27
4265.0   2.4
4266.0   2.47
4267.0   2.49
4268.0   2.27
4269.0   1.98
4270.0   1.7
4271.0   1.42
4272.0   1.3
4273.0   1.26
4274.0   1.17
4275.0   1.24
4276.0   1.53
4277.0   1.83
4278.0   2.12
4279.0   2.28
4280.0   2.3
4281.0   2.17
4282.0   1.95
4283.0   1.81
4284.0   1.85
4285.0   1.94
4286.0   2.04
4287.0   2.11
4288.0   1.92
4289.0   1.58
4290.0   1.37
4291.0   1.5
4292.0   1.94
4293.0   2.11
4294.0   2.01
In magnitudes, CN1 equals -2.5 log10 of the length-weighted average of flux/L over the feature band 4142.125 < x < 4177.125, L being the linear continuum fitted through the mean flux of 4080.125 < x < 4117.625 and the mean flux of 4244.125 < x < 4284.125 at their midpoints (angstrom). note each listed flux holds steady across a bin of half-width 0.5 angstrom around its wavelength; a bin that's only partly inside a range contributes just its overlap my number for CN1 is -0.04 mag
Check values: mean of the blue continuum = 2.2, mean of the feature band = 2.15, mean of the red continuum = 1.85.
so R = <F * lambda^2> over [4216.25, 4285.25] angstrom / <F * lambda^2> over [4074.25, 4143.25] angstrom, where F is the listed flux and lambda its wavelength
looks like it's 0.85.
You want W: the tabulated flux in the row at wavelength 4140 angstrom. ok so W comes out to 1.98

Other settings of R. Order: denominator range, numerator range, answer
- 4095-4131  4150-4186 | 1.13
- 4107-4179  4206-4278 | 0.85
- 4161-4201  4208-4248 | 0.76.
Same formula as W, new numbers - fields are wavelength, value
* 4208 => 2.22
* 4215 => 2.12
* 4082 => 2.23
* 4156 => 2.17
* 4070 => 1.88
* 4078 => 1.51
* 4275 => 1.24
